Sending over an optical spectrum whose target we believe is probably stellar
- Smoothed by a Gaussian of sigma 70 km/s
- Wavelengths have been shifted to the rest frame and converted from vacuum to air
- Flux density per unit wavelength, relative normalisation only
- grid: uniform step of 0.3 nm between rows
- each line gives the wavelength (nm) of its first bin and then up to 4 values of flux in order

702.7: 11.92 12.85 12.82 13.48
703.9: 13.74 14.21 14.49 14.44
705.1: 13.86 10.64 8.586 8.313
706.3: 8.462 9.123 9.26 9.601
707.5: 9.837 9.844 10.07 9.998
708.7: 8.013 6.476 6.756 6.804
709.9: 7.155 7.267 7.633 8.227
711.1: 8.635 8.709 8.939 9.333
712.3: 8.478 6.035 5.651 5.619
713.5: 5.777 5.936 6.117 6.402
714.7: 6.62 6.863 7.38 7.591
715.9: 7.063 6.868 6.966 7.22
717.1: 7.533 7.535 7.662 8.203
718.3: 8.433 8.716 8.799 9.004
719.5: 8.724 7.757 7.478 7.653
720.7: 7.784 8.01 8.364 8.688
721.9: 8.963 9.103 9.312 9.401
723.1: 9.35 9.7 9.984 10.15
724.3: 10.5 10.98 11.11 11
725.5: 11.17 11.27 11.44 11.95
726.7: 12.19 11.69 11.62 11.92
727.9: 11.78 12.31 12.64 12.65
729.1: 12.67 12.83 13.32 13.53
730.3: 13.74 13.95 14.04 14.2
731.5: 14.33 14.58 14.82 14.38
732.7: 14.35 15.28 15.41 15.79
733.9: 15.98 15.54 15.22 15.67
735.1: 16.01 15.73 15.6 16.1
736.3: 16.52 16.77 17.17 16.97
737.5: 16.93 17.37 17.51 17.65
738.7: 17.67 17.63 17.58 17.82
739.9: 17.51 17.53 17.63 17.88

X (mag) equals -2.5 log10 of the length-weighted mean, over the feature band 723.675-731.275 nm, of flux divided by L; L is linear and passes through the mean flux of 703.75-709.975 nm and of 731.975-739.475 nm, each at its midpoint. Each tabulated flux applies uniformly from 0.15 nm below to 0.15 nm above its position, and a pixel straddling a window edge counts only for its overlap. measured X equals 0.194 mag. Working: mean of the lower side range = 10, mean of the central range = 12.1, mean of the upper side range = 16.2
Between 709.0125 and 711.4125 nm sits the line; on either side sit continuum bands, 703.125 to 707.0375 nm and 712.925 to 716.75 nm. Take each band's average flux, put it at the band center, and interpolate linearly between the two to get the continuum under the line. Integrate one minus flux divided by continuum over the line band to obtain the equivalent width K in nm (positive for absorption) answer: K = 0.38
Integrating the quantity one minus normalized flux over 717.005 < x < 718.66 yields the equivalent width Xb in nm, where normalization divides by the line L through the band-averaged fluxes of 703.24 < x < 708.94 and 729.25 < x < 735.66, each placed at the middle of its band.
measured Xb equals 0.605 nm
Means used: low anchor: 10.9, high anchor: 14.7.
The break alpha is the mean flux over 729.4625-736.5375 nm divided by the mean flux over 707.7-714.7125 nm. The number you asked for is 2.0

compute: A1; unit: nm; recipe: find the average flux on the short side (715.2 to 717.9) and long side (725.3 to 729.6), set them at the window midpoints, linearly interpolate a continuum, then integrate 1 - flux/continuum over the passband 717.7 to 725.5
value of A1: 0.32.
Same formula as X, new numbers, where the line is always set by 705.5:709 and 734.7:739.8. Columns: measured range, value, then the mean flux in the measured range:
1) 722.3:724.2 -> 0.34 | 9.66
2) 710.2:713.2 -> 0.29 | 7.81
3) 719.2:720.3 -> 0.46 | 8.11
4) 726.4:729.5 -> 0.18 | 12.2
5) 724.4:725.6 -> 0.23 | 11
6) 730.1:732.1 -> 0.08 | 14.2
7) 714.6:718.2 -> 0.49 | 7.32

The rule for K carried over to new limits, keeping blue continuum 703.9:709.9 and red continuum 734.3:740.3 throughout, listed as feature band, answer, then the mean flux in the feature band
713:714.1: 0.54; 5.82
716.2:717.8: 0.64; 7.33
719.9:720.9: 0.41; 7.66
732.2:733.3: 0.07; 14.8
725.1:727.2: 0.41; 11.5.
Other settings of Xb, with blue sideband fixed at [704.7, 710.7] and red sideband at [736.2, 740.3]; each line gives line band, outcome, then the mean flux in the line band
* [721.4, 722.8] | 0.42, 9.03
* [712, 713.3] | 0.45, 6.81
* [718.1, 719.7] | 0.45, 8.69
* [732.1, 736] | 0.19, 15.4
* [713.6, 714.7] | 0.47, 6.2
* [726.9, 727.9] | 0.18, 11.8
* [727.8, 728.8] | 0.16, 12.3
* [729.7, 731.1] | 0.13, 13.8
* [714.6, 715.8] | 0.43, 7.13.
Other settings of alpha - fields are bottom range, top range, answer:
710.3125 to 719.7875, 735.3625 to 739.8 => 2.27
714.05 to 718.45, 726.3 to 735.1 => 1.90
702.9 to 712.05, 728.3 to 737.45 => 1.50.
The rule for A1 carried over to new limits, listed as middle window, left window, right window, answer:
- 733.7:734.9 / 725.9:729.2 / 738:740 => -0.02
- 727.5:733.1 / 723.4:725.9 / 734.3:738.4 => -0.02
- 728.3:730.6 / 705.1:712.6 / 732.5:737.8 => 0.21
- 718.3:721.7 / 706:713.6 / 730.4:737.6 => 0.88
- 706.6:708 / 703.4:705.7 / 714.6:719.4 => 0.28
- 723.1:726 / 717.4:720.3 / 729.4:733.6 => 0.10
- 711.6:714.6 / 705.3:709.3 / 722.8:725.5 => 0.84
